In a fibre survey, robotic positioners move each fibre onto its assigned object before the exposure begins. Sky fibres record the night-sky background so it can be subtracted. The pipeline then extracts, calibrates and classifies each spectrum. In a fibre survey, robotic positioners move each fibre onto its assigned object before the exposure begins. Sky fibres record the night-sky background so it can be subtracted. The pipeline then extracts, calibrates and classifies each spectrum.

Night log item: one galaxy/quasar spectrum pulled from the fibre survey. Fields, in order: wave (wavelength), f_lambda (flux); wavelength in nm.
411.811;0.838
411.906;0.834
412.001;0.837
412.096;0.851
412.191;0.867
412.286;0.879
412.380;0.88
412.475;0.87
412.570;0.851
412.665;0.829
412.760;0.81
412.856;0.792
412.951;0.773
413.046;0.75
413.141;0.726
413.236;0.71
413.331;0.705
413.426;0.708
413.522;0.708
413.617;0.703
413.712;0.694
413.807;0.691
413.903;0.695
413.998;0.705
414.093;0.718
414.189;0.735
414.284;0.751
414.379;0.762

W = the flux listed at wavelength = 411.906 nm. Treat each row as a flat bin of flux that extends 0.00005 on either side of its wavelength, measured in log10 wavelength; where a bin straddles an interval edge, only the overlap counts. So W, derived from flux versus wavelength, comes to 0.834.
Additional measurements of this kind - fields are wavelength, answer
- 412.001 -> 0.837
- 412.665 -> 0.829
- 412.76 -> 0.81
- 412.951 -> 0.773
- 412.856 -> 0.792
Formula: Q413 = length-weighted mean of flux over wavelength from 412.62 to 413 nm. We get 0.799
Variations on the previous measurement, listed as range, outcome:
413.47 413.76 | 0.702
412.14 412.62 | 0.87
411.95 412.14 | 0.843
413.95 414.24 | 0.721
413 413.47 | 0.721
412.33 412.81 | 0.848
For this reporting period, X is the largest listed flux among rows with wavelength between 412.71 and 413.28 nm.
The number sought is 0.81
